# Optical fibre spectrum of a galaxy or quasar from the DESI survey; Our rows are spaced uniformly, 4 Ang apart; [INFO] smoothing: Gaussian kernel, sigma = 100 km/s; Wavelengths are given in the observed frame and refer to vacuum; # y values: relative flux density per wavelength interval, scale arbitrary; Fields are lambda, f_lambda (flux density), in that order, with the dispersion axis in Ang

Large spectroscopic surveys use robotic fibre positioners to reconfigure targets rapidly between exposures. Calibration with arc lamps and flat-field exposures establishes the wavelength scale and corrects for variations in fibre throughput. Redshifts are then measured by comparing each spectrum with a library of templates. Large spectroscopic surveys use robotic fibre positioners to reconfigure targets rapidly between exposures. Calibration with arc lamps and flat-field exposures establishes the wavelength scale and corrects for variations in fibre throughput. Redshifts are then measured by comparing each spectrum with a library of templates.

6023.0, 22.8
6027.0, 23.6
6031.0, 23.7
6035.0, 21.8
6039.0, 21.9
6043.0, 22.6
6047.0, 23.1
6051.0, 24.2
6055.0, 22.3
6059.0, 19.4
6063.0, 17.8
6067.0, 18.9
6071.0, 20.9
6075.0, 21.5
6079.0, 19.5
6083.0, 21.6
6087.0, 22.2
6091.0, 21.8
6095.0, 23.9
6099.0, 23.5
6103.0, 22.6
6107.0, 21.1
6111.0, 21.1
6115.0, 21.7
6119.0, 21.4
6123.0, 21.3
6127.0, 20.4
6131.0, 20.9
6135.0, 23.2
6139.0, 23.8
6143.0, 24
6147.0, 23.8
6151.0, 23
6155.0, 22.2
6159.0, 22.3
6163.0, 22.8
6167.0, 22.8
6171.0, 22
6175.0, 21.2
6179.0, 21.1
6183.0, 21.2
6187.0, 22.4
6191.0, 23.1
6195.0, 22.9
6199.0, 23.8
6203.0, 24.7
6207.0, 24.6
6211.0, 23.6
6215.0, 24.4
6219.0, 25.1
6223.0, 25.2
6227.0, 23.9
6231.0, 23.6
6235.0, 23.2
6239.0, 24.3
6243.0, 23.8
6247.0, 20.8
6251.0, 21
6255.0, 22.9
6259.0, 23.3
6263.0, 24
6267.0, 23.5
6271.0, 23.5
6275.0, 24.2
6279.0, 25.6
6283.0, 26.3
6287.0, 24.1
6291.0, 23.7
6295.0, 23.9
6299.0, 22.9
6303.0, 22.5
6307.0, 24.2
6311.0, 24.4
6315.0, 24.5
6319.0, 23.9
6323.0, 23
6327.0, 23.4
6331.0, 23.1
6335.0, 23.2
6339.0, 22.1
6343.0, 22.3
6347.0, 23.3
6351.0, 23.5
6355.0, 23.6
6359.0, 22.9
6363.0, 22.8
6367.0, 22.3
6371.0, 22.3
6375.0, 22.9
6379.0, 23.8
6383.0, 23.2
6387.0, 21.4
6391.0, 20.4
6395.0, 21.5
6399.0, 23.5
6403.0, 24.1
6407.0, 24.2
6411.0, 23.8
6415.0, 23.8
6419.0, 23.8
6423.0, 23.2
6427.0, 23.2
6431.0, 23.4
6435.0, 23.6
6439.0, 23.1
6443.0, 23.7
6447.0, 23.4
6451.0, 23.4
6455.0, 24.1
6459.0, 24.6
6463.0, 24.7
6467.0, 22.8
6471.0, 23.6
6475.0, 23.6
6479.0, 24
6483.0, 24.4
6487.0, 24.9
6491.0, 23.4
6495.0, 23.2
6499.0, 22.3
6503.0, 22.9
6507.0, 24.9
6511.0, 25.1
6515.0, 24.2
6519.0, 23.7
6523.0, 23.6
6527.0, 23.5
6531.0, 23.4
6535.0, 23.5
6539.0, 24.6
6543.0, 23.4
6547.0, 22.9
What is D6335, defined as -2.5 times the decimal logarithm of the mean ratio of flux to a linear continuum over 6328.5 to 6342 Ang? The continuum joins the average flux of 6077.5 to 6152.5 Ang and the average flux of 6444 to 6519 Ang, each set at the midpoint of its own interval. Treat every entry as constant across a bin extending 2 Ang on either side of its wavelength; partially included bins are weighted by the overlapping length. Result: 0.02 mag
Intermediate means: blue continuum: 22.2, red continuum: 23.9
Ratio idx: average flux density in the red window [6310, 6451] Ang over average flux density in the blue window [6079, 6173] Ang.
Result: 1.0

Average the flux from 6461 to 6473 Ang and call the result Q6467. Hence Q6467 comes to 23.7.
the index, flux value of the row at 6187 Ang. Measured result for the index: 22.4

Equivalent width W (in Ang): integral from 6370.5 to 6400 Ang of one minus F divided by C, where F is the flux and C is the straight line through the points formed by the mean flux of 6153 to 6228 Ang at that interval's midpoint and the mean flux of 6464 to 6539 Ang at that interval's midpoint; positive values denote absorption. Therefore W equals 1.47 Ang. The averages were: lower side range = 23.1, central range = 22.3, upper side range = 23.8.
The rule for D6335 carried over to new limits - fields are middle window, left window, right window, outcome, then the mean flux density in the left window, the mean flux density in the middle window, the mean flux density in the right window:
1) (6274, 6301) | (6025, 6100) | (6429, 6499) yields -0.070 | 21.8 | 24.4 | 23.7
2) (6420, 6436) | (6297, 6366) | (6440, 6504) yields 0.009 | 23.3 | 23.4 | 23.7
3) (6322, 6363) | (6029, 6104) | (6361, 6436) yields -0.011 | 21.7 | 23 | 23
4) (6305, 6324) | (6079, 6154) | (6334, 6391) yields -0.066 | 22.2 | 24.1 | 22.7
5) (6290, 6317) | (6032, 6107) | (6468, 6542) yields -0.043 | 21.7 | 23.7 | 23.8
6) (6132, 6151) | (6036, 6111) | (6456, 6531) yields -0.073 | 21.6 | 23.5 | 23.8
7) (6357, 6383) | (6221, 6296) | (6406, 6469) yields 0.039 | 23.7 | 22.9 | 23.7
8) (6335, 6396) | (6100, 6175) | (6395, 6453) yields 0.031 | 22.2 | 22.6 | 23.5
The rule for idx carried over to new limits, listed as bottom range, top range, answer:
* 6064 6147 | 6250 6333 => 1.09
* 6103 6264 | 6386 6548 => 1.03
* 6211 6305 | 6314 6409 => 0.97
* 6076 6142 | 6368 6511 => 1.07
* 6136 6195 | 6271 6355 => 1.05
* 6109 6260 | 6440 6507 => 1.04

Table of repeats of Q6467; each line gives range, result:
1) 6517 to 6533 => 23.5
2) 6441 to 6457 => 23.6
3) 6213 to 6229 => 24.6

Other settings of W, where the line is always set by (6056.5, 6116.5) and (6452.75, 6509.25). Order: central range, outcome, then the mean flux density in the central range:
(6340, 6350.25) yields 0.0 Ang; 22.8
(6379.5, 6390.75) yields 0.5 Ang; 22.2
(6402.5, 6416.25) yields -0.4 Ang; 24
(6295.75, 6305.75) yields -0.2 Ang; 23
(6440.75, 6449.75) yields 0.0 Ang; 23.5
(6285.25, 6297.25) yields -0.7 Ang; 23.9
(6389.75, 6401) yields 0.7 Ang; 21.9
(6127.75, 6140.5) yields -0.5 Ang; 22.4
